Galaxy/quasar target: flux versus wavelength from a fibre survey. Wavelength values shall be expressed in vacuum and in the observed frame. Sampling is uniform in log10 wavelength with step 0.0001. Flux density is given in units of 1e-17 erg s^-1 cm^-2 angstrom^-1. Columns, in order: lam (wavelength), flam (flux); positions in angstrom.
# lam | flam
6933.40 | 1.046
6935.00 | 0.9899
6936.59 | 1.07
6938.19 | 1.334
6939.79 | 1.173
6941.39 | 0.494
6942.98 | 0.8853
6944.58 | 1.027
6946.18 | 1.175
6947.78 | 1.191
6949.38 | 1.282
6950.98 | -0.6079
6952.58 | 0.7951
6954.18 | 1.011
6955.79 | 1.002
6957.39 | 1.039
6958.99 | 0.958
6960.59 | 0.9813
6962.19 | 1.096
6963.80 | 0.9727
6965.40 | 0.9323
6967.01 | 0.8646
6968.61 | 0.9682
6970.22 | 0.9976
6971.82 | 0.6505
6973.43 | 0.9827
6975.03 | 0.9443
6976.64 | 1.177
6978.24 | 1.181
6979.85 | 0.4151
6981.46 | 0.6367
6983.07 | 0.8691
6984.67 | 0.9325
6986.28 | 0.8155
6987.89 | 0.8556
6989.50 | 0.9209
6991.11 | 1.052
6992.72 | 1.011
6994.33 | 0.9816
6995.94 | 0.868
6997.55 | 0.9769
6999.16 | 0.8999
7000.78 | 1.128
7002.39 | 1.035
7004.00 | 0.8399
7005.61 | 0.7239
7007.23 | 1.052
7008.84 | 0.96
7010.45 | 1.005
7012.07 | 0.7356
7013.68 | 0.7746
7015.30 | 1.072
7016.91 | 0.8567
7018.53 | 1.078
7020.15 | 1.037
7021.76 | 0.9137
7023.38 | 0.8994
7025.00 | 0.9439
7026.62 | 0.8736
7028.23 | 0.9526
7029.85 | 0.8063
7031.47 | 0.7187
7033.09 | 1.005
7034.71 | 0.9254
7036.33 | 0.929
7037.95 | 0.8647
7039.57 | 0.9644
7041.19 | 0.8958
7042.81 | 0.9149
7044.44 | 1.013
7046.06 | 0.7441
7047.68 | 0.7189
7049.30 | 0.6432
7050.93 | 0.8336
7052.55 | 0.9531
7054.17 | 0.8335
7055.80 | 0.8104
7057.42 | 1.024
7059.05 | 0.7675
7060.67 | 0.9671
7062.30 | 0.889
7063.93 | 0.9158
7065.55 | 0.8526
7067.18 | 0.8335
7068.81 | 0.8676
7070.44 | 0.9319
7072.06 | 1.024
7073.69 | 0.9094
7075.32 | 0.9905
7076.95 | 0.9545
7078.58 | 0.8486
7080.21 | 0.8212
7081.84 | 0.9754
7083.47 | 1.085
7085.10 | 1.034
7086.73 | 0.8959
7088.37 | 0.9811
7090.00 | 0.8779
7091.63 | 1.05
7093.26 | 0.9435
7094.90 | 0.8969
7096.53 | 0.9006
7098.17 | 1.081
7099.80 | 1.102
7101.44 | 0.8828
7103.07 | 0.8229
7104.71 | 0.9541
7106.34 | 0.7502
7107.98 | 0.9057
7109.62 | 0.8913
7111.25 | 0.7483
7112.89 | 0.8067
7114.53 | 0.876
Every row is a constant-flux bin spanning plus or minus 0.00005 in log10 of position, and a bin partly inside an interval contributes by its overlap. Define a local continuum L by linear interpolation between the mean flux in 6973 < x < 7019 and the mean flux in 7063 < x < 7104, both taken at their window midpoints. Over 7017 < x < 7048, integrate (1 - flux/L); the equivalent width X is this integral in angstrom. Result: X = 0.74 angstrom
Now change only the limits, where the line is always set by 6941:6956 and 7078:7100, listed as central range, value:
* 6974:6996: -1.1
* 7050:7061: 0.6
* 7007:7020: -0.8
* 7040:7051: 1.1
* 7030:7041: 0.2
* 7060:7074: 0.5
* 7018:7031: -0.4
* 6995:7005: -0.9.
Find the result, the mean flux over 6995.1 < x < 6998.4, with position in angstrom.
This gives 0.924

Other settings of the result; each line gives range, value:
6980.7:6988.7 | 0.823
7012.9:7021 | 0.964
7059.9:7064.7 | 0.922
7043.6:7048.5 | 0.825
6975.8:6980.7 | 0.921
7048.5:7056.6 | 0.815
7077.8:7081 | 0.835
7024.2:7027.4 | 0.908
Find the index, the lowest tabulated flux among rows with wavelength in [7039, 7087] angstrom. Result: 0.6432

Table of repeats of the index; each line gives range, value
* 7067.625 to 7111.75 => 0.7483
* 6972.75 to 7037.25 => 0.4151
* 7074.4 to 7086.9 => 0.8212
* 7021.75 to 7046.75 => 0.7187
